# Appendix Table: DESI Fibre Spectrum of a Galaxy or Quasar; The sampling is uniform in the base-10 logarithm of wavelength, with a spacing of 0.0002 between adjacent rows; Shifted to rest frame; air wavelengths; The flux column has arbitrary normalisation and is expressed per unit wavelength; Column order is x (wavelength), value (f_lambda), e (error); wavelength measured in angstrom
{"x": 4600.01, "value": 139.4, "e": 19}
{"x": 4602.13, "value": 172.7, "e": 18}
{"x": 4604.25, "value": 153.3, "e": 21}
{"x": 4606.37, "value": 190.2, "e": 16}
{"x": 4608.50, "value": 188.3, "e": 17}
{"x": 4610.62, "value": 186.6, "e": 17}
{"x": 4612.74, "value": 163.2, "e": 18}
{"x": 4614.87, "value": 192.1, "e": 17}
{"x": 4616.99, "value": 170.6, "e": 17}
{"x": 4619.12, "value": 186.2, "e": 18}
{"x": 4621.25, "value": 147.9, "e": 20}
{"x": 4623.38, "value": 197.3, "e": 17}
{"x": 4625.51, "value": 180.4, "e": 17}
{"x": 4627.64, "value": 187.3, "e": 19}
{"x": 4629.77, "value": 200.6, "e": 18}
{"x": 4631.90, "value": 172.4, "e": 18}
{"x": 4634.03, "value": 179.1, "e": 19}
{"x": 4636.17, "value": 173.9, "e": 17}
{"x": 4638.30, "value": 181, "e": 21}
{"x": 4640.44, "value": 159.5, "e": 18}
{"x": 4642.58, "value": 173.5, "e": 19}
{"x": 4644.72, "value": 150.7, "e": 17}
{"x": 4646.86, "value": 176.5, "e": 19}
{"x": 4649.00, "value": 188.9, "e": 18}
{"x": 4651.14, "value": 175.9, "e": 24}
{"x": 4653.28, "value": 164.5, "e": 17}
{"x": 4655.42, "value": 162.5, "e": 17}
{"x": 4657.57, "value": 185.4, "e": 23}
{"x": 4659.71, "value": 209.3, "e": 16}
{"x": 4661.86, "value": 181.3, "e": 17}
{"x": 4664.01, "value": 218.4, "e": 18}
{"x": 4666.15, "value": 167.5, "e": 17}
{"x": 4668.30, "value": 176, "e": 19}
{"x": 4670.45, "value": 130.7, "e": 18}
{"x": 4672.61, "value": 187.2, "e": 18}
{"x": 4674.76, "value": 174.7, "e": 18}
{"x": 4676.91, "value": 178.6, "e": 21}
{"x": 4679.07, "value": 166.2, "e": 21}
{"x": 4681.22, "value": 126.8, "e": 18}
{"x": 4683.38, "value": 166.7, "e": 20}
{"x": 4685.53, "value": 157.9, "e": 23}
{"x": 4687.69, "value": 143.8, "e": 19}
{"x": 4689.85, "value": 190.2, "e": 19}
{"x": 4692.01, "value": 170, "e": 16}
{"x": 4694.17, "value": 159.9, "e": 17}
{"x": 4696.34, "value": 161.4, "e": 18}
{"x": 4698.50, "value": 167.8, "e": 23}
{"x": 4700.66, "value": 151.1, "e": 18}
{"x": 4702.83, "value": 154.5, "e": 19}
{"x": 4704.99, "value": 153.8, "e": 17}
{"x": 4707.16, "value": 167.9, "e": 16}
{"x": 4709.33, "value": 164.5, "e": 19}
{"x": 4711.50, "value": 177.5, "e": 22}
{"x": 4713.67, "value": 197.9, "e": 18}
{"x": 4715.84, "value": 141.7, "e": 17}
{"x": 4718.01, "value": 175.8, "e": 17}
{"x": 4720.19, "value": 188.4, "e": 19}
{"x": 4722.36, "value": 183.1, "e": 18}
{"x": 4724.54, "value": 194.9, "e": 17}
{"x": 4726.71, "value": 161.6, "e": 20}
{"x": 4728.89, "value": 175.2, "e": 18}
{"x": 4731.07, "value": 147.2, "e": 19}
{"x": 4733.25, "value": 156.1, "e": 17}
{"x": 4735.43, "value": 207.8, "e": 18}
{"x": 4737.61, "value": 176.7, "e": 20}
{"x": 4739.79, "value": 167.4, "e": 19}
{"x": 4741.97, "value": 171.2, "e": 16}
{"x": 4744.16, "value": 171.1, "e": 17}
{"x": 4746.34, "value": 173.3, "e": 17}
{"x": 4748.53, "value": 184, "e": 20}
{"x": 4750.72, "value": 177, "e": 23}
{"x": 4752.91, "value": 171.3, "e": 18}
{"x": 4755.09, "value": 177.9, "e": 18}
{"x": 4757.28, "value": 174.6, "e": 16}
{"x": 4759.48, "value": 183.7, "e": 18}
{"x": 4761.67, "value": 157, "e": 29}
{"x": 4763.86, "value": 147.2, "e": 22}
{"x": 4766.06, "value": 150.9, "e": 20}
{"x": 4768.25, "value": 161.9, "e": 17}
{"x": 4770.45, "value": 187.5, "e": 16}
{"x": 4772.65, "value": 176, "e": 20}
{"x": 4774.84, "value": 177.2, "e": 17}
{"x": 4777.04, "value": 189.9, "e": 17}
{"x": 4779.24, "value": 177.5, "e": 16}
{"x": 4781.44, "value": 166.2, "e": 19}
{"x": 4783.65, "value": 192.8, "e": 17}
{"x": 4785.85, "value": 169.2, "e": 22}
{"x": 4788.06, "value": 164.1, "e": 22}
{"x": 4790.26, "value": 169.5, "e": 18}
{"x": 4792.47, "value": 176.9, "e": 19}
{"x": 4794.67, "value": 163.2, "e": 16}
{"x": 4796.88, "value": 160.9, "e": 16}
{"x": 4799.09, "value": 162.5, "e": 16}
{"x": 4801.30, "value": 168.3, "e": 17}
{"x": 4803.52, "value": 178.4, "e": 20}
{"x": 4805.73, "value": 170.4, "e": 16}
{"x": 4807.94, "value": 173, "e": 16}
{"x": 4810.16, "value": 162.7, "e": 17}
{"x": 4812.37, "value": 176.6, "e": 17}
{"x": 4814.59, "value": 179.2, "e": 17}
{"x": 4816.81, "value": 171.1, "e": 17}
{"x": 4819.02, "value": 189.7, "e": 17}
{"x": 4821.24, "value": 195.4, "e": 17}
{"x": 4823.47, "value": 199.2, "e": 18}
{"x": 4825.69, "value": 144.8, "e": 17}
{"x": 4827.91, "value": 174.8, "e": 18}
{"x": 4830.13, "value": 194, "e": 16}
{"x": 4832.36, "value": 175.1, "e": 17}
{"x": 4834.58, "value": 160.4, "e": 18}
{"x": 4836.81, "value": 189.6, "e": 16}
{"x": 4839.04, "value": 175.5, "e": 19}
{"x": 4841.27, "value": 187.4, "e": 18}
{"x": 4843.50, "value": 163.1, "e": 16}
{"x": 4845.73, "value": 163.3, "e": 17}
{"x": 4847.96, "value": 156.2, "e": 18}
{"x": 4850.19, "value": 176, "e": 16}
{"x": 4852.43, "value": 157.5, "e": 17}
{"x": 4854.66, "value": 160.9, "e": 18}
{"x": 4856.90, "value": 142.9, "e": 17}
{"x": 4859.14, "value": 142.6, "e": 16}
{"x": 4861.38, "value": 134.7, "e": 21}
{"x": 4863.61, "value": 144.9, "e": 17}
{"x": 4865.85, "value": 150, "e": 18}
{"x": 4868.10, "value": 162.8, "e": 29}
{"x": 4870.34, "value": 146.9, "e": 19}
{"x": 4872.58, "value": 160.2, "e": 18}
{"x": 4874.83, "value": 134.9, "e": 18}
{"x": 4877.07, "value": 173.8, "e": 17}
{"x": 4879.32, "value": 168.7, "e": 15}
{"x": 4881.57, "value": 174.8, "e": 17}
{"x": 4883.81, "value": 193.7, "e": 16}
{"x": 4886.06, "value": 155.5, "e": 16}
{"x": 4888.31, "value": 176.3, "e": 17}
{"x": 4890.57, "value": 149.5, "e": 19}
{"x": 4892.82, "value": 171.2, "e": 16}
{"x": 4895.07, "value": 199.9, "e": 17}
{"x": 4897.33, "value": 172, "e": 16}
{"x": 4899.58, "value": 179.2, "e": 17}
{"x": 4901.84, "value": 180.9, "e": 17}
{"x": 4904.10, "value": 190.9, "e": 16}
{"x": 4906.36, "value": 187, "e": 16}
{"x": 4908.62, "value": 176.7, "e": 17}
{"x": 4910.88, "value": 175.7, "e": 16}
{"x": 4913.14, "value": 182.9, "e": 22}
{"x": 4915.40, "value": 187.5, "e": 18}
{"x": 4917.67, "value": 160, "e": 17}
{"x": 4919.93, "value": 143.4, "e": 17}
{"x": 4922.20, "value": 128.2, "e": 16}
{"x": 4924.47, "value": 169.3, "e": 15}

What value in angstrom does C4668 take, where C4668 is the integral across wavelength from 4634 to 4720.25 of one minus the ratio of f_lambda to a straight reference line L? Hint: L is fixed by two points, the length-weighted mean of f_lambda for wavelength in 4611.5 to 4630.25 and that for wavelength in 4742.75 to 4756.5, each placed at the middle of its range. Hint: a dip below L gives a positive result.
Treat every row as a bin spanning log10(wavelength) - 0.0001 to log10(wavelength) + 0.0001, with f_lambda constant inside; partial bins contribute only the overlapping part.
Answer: 4.0 angstrom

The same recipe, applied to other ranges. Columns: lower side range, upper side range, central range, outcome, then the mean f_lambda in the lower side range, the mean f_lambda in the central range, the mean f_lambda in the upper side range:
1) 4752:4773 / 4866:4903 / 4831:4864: 1.1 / 169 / 163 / 168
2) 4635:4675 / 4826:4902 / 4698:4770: 0.7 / 176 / 170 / 166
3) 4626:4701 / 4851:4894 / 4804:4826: -2.1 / 172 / 177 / 158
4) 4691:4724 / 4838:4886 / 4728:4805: -3.1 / 168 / 172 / 160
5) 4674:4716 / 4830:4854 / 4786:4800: 0.2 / 164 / 166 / 171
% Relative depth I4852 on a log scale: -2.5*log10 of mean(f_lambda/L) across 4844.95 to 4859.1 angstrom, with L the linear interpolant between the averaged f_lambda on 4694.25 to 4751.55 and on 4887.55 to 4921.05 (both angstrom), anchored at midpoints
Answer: 0.11 mag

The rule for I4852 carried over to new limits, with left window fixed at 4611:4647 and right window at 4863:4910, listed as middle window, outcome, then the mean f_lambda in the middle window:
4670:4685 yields 0.08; 163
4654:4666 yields -0.08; 189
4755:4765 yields 0.04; 167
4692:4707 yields 0.10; 160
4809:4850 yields -0.03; 175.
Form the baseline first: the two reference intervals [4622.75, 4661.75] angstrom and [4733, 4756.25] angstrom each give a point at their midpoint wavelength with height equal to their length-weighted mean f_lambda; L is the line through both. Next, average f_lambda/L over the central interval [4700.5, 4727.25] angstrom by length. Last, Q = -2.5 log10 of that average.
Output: 0.04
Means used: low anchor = 179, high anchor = 177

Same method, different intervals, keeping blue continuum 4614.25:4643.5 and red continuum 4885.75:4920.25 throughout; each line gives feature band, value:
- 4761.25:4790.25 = 0.04 mag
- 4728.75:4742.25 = 0.04 mag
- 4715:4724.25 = 0.02 mag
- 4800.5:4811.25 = 0.04 mag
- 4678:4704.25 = 0.12 mag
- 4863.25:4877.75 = 0.15 mag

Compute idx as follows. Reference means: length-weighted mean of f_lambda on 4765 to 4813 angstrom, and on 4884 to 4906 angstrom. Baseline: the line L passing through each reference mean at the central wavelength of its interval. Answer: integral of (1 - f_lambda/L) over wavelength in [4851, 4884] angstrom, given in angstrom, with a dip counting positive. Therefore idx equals 3.6 angstrom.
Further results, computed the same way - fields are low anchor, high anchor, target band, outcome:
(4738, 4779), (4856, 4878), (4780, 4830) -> -3.46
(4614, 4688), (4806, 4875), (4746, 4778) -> -0.54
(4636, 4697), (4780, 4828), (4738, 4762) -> -0.26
